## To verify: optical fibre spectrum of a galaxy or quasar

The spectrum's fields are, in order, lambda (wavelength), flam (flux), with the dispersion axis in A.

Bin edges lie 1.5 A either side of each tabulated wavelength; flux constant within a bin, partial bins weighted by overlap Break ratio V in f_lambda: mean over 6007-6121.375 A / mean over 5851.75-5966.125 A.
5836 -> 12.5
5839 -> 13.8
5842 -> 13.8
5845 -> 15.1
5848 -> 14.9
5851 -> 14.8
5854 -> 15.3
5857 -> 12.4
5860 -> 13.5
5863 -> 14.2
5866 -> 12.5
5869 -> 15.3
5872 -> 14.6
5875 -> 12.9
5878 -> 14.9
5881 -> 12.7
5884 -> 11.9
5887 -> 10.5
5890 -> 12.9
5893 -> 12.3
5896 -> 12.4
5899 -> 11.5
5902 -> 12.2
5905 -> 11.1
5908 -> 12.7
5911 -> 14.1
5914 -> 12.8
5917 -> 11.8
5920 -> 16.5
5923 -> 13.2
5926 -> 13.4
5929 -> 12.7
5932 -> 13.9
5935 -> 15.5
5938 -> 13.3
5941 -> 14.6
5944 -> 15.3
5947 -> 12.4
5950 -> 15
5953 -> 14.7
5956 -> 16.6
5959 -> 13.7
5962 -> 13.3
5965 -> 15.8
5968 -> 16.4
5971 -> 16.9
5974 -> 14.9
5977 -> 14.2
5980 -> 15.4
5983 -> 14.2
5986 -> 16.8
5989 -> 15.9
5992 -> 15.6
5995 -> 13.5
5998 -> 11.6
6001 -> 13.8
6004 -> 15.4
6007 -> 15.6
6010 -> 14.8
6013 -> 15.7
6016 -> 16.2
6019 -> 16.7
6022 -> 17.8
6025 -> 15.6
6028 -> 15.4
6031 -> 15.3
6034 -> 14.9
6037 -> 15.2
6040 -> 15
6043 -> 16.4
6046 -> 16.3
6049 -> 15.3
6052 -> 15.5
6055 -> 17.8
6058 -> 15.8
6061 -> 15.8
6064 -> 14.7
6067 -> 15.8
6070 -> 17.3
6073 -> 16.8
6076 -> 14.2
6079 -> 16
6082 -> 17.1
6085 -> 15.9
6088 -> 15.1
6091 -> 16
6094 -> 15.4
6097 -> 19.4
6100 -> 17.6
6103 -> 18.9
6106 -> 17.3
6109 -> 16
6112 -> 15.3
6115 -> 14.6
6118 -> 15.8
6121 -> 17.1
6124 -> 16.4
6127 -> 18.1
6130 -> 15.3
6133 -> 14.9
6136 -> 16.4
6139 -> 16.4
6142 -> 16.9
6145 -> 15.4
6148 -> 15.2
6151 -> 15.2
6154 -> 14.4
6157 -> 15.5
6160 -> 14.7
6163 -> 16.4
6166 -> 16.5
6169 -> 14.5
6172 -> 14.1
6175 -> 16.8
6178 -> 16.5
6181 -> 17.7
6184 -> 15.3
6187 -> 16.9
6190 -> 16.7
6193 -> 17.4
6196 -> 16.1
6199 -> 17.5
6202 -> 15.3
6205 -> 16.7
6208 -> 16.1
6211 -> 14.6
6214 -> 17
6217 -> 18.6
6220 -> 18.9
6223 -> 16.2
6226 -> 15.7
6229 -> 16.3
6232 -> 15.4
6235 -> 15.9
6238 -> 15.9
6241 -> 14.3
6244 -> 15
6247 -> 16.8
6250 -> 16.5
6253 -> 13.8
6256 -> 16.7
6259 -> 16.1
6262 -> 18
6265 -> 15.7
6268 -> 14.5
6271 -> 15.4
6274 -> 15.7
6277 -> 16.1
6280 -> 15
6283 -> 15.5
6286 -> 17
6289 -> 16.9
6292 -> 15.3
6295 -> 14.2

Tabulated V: 1.19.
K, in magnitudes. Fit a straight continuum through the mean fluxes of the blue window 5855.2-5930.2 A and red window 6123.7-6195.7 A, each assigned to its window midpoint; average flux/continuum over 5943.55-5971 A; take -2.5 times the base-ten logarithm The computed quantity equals -0.09 mag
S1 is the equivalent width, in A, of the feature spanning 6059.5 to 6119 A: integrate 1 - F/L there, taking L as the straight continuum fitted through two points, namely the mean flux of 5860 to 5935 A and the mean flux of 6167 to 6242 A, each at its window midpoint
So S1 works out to -4.6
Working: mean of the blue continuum 13.1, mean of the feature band 16.3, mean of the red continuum 16.3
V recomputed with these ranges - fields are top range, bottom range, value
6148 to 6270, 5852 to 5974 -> 1.17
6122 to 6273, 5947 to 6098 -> 1.03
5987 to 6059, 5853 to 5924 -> 1.18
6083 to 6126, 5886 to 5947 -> 1.26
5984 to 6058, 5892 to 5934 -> 1.20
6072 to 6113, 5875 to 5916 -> 1.32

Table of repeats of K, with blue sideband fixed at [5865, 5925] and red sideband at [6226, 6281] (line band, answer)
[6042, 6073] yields -0.14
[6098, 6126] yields -0.14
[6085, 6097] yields -0.11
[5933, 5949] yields -0.07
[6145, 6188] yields -0.04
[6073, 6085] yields -0.11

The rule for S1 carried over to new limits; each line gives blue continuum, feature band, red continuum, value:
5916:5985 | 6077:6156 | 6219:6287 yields -4.8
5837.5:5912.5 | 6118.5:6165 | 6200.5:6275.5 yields -1.8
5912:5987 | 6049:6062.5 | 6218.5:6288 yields -1.0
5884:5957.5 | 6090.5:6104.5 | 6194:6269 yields -2.4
